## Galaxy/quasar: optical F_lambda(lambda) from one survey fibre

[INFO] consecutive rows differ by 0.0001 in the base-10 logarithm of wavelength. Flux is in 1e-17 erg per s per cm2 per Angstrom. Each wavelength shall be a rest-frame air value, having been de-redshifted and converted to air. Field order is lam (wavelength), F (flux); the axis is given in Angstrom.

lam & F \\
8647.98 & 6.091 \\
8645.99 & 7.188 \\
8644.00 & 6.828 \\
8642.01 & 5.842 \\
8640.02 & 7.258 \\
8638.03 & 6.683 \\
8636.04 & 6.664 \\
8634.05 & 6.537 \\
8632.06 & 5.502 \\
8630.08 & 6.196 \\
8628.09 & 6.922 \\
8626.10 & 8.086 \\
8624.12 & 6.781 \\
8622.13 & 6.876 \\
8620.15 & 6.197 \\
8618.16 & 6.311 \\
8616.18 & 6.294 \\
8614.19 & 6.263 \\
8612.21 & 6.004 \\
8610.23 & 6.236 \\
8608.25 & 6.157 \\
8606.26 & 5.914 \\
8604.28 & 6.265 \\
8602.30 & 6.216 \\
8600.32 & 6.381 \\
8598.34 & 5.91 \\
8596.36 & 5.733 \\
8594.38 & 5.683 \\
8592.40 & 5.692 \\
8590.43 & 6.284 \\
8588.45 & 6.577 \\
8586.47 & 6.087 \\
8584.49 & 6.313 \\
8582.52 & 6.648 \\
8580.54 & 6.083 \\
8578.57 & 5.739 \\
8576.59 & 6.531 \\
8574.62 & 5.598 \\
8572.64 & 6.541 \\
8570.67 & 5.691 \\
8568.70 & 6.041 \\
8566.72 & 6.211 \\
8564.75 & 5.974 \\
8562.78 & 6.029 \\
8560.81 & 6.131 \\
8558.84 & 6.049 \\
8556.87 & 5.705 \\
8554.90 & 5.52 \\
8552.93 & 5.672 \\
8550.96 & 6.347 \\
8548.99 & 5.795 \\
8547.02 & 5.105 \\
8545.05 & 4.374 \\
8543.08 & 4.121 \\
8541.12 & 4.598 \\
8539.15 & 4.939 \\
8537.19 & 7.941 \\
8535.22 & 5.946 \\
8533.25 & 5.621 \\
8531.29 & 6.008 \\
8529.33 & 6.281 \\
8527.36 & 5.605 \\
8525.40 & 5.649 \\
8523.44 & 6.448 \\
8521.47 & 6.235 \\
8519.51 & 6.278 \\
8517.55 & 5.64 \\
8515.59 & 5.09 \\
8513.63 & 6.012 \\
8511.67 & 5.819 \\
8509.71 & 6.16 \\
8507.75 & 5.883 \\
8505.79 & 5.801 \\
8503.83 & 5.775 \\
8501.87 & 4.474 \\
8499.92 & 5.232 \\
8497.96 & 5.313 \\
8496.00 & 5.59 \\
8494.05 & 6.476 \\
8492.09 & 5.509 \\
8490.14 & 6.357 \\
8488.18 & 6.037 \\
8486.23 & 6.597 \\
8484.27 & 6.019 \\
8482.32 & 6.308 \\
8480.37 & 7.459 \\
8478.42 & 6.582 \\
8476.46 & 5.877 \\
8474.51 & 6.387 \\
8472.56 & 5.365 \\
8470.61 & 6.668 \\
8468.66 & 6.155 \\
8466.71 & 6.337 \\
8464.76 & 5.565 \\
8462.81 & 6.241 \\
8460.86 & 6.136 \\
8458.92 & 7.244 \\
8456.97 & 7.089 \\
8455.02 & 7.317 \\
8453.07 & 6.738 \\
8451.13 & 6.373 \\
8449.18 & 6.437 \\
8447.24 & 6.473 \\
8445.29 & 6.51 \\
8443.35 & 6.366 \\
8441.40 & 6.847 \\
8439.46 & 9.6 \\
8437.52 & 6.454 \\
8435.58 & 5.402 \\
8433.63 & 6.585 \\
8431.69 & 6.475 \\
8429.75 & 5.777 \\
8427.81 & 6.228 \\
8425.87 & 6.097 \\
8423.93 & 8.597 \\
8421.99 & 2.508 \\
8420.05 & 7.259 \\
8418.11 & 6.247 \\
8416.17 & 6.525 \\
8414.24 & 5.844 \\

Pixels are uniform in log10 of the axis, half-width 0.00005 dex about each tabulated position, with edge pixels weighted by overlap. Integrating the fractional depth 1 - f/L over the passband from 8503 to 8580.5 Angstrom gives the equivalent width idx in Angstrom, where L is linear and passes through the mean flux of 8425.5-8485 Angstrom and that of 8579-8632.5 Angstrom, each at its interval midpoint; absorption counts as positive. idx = 6.72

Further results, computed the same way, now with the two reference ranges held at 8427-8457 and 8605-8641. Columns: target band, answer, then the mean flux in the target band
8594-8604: 0.75 Angstrom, 6.02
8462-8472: 0.72 Angstrom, 6.16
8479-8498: 1.14 Angstrom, 6.22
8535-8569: 4.53 Angstrom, 5.68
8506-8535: 2.98 Angstrom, 5.91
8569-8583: 0.94 Angstrom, 6.1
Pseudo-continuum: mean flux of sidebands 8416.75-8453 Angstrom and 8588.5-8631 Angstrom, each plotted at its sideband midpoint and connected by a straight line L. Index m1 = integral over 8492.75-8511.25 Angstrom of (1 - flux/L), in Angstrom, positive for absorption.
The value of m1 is 2.2 Angstrom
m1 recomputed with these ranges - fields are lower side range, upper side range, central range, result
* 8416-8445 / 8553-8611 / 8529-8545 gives 1.6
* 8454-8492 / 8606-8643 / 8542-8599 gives 5.1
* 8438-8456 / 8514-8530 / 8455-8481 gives 0.9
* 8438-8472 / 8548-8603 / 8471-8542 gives 5.3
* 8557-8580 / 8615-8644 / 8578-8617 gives 1.1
